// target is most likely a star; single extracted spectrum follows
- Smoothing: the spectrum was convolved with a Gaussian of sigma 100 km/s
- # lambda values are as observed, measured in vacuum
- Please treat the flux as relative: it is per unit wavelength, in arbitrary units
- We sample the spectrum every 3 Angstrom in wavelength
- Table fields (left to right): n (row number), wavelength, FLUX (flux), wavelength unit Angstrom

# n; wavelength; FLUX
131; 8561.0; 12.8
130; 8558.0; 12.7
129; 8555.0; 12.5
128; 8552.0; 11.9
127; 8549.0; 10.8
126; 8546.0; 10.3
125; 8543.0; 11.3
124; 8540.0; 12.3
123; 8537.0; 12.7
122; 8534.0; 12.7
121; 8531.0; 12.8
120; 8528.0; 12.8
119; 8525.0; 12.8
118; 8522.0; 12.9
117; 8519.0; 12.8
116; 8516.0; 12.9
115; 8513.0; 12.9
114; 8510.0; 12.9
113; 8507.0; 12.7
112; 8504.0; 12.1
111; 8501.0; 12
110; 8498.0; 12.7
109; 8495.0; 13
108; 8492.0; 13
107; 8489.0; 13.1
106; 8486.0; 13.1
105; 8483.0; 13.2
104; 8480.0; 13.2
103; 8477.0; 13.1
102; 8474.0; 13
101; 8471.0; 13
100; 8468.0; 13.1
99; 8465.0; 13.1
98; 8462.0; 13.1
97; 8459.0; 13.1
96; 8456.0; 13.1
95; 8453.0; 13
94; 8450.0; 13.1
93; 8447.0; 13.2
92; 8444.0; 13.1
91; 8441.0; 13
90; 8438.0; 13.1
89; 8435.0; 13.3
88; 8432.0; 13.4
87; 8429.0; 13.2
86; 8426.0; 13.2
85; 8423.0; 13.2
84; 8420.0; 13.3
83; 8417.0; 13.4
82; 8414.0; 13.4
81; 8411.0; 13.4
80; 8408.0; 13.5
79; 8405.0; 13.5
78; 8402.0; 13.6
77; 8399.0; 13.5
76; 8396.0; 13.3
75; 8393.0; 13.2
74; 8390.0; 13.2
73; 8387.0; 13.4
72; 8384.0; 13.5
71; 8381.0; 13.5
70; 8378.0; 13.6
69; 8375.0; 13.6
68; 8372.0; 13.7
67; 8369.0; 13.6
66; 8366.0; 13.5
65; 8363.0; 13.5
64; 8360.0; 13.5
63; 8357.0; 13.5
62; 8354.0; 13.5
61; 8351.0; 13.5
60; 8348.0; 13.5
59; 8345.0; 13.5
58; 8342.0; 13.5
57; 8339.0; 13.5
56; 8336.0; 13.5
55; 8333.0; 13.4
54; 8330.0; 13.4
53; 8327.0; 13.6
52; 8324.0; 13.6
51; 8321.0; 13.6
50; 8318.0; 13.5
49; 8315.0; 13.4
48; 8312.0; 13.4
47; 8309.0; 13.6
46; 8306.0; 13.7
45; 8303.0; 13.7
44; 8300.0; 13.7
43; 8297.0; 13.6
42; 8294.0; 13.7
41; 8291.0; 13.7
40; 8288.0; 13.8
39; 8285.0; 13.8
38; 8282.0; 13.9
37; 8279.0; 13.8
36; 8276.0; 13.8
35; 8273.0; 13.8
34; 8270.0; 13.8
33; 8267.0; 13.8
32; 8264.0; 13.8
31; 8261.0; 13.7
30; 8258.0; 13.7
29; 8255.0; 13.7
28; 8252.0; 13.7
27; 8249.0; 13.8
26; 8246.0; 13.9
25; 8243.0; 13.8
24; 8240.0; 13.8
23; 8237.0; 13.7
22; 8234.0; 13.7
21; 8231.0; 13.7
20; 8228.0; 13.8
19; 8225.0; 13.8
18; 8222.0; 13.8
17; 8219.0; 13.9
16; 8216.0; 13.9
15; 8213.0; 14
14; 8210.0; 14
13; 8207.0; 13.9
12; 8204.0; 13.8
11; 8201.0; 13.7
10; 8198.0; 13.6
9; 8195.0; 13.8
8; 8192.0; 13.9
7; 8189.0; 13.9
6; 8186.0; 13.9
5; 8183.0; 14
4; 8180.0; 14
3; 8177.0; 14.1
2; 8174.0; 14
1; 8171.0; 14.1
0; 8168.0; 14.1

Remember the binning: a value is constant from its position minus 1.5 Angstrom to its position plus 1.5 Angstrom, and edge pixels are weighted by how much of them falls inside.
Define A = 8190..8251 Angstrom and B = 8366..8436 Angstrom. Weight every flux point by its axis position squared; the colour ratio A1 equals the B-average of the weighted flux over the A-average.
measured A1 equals 1.01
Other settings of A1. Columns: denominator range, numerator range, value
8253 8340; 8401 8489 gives 1.00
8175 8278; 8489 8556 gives 0.96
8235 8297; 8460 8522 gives 0.99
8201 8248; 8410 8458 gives 1.00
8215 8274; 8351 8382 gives 1.01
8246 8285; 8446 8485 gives 1.00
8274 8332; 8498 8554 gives 0.95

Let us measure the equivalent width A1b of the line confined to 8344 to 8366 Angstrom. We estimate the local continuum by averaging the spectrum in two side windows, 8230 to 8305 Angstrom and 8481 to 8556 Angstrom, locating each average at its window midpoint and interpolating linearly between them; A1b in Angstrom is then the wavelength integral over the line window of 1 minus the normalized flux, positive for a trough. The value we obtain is -0.3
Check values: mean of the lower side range 13.8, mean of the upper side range 12.5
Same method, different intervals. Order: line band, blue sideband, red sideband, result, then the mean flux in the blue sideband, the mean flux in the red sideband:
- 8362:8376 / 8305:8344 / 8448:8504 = -0.2 Angstrom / 13.5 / 13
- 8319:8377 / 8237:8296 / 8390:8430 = 0.0 Angstrom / 13.8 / 13.4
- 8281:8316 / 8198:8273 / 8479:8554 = -0.4 Angstrom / 13.8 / 12.5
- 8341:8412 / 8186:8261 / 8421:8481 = -0.7 Angstrom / 13.8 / 13.1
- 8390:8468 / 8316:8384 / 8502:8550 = -1.5 Angstrom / 13.5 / 12.4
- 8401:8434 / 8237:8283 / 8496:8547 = -0.9 Angstrom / 13.8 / 12.5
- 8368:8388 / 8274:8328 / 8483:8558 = -0.5 Angstrom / 13.7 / 12.5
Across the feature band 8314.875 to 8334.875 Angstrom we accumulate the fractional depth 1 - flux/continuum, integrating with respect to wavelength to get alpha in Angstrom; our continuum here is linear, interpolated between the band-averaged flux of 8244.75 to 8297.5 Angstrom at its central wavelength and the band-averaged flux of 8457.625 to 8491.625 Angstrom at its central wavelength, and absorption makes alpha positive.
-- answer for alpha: 0.1 Angstrom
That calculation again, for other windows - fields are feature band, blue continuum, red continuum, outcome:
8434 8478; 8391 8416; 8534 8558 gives -0.9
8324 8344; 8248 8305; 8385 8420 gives 0.1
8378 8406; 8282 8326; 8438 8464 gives -0.2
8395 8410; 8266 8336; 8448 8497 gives -0.2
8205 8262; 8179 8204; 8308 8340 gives -0.3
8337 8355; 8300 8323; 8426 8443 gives 0.0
